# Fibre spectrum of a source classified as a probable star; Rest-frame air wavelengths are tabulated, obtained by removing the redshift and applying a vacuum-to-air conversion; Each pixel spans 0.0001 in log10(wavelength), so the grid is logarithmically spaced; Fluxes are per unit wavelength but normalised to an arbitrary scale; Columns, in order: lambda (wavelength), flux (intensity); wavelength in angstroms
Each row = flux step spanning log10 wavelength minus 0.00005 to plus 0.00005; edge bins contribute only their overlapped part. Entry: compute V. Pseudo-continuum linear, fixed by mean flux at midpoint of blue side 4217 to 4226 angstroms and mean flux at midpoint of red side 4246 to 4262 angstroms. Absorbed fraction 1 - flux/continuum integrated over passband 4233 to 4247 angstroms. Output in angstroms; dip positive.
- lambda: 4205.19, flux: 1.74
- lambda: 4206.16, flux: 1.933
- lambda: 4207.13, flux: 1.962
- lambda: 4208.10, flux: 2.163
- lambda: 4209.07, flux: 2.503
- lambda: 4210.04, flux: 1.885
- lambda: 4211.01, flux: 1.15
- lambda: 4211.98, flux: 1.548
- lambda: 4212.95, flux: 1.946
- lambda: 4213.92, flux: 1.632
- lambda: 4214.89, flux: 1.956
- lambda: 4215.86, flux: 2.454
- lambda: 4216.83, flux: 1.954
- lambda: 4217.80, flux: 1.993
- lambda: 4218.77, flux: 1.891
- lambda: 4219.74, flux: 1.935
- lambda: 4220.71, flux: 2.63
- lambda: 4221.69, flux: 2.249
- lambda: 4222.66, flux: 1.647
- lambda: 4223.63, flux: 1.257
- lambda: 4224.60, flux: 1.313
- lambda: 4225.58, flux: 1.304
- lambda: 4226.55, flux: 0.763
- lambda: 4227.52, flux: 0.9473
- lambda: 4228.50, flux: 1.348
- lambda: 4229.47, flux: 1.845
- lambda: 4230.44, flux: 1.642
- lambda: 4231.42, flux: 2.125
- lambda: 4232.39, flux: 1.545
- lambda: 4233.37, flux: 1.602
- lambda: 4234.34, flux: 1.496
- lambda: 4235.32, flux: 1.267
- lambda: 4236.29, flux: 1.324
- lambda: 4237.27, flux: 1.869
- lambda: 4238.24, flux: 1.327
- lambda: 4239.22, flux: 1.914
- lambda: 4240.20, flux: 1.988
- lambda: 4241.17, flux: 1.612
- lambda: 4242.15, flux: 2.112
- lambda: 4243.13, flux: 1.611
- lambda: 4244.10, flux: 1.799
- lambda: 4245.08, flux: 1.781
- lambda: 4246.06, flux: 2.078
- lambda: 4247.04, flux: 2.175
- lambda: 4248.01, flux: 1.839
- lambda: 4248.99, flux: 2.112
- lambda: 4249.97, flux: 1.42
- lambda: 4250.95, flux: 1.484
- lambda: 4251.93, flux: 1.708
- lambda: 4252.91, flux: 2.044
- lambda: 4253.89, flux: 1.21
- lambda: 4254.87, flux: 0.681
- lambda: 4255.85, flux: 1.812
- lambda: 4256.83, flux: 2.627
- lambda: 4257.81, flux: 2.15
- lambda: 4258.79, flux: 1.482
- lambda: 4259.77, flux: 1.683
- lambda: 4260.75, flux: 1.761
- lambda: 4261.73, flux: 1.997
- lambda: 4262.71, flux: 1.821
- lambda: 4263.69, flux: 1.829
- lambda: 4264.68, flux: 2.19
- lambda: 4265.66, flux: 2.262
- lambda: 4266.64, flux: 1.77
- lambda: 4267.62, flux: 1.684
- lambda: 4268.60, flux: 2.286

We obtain 0.6 angstroms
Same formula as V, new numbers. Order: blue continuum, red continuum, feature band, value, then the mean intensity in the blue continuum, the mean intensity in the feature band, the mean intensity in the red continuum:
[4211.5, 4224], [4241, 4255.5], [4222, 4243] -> 3.2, 1.94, 1.54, 1.71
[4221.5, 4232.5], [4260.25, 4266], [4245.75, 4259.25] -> 0.4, 1.48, 1.77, 1.97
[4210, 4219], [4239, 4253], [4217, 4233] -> 1.6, 1.84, 1.66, 1.84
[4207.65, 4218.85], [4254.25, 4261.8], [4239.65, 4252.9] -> -0.3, 1.92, 1.83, 1.75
